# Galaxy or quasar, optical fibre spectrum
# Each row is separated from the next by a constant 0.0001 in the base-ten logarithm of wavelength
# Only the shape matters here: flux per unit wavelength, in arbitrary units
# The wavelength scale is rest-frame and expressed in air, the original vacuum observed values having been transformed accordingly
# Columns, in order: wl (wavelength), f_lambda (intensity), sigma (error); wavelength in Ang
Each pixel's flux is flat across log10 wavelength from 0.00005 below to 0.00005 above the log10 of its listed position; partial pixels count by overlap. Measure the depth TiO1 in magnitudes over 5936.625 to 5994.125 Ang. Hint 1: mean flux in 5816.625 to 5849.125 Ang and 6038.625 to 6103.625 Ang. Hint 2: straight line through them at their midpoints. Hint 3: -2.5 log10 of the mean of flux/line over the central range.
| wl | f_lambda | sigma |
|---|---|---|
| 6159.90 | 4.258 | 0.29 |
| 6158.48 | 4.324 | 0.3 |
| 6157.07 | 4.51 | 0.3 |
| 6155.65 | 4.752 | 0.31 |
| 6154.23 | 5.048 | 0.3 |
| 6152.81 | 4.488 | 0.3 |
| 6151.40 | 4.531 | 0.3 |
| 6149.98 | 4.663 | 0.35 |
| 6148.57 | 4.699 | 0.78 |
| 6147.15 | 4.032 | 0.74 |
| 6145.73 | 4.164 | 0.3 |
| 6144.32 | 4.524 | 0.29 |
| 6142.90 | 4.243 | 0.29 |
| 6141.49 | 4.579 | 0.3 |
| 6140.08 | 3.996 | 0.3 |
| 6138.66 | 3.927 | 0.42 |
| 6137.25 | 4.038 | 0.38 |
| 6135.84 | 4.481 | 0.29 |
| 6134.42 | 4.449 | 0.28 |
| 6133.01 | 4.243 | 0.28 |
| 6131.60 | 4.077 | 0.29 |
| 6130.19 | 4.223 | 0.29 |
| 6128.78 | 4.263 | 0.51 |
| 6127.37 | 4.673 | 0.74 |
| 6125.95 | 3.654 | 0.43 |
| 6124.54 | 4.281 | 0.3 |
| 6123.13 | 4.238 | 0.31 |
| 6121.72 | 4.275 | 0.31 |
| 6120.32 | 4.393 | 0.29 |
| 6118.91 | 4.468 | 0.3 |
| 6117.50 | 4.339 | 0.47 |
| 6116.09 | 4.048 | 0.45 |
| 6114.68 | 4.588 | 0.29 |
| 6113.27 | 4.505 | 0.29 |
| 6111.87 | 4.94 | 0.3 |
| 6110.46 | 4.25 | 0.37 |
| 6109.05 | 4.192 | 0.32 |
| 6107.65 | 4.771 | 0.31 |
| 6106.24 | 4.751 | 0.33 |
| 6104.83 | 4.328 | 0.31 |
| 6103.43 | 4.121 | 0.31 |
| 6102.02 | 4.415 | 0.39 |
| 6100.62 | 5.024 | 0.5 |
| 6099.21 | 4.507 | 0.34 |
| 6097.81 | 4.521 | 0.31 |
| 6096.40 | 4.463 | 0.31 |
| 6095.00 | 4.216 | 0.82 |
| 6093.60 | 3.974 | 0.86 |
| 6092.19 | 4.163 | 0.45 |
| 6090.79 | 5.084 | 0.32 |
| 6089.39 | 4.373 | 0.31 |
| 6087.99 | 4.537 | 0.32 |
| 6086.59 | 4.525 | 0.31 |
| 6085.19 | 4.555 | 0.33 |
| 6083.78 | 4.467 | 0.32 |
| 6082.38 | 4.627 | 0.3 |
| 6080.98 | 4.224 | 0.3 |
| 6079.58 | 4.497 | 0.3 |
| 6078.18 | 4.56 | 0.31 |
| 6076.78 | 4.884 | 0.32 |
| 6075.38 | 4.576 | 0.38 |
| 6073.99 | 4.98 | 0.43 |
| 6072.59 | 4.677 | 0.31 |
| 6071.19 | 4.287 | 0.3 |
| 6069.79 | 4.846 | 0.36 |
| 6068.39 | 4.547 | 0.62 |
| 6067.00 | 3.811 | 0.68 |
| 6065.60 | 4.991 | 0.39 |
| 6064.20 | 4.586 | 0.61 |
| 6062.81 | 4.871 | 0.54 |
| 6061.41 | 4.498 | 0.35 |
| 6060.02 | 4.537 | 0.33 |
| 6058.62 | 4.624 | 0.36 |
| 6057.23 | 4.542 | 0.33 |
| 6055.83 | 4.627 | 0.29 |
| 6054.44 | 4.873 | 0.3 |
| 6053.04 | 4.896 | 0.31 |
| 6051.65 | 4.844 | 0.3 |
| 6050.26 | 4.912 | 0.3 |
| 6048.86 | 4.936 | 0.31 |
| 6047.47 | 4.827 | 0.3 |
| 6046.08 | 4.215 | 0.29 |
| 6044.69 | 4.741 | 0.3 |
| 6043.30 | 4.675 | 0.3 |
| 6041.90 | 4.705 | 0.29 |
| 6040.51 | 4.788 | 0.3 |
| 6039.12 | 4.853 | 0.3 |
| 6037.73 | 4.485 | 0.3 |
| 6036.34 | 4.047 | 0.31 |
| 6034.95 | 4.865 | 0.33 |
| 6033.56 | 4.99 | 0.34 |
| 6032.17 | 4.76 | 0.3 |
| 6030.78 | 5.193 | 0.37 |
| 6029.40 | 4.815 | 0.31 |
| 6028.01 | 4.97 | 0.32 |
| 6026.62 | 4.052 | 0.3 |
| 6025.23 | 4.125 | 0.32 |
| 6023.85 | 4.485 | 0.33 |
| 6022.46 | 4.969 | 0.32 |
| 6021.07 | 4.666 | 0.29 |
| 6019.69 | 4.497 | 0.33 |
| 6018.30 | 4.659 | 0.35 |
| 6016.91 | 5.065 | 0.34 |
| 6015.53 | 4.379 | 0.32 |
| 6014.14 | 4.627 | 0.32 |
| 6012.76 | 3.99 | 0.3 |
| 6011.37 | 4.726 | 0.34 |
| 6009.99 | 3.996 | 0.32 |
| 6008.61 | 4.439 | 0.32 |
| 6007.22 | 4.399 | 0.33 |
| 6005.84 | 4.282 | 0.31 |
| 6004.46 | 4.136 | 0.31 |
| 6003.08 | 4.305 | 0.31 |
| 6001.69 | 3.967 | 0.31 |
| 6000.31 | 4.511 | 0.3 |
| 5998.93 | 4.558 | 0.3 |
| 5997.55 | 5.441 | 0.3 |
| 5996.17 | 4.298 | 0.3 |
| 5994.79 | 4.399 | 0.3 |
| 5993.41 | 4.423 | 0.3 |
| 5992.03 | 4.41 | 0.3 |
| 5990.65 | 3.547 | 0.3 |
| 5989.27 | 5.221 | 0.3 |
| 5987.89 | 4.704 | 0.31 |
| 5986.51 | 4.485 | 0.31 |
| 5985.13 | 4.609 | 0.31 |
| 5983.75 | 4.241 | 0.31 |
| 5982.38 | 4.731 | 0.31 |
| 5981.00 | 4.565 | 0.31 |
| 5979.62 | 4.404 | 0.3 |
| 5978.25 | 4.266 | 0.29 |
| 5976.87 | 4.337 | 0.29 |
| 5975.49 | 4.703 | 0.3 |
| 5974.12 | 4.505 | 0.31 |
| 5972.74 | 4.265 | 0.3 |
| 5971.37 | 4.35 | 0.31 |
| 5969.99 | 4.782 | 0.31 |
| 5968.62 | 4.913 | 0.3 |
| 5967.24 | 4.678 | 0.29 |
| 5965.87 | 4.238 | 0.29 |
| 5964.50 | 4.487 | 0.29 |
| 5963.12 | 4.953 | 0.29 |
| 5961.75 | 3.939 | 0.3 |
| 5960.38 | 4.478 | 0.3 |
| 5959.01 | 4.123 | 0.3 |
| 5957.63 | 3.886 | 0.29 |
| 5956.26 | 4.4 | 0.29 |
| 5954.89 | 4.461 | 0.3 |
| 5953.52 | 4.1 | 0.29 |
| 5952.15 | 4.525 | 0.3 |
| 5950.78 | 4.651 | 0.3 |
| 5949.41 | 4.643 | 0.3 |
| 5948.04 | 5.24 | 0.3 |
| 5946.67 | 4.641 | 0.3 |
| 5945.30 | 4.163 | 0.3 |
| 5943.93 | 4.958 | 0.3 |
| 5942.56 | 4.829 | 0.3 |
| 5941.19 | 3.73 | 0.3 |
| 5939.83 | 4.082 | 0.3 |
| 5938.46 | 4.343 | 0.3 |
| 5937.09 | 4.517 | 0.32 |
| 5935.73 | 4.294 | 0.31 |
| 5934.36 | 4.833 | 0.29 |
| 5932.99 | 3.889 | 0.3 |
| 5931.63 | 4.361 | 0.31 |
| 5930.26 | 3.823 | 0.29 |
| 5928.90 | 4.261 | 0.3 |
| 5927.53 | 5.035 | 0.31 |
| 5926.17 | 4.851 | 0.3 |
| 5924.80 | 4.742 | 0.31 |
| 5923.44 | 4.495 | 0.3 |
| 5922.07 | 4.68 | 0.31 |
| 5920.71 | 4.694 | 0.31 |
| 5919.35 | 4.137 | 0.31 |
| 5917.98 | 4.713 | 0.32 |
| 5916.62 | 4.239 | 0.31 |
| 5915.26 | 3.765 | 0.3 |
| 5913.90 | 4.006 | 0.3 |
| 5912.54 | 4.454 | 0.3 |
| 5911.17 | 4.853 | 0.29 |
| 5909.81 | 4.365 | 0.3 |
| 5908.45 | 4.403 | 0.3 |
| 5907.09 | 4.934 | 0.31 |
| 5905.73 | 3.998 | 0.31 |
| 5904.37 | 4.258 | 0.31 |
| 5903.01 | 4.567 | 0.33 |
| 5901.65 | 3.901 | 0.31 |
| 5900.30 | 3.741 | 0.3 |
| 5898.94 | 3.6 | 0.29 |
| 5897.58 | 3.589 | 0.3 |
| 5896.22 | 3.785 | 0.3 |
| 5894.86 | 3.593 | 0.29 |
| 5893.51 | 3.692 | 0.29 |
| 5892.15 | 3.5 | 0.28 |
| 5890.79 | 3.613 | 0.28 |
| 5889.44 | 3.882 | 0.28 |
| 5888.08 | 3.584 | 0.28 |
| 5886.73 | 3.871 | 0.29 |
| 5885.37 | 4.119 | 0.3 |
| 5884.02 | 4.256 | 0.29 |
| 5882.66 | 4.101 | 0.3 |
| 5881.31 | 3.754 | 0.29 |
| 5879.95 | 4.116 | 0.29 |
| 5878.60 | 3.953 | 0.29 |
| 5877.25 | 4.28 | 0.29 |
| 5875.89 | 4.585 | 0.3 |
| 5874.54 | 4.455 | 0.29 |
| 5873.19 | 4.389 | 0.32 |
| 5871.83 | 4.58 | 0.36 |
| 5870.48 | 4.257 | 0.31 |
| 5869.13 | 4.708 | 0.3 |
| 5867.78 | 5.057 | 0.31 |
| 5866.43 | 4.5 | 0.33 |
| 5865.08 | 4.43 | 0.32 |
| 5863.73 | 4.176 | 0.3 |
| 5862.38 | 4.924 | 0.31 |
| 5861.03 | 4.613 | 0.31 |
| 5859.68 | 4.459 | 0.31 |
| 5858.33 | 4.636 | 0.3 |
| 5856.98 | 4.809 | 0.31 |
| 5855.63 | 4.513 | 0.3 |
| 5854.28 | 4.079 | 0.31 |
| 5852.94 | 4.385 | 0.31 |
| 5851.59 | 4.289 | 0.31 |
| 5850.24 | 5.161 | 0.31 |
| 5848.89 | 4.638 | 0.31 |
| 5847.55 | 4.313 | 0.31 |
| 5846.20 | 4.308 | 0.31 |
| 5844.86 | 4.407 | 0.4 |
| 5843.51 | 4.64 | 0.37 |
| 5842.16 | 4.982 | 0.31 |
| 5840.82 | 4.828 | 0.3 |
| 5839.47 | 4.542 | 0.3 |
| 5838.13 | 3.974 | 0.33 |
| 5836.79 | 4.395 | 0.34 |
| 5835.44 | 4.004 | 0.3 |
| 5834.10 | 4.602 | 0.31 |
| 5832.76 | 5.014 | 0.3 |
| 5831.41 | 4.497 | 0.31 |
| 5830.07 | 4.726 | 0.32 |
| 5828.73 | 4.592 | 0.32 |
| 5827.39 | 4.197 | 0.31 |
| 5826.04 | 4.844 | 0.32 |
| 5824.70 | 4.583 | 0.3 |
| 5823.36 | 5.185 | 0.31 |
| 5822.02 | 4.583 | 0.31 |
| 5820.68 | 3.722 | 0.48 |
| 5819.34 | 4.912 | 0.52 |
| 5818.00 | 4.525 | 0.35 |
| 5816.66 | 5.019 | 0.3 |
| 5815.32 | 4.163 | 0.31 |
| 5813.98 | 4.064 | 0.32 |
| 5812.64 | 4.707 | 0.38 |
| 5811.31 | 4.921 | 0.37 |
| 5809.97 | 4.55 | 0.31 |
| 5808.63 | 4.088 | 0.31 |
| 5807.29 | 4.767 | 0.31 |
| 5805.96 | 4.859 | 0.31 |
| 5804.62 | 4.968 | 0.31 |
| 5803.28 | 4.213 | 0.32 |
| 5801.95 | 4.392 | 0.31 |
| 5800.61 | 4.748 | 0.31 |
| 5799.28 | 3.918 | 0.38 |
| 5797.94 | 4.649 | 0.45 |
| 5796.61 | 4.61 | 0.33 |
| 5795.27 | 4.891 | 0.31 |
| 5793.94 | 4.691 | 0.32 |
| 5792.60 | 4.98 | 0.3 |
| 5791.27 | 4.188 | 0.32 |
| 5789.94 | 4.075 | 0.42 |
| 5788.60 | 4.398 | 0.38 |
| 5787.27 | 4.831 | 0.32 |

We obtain 0.03 mag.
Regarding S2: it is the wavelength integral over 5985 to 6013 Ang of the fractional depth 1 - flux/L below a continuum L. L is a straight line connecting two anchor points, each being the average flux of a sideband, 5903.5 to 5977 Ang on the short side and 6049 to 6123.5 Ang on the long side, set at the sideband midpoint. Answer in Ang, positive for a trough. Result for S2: 0.4 Ang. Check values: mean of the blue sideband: 4.45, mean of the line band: 4.42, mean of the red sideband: 4.54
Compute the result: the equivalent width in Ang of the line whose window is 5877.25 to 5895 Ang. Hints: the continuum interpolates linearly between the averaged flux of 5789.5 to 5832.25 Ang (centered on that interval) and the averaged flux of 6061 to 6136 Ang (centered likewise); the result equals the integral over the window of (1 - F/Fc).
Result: 2.6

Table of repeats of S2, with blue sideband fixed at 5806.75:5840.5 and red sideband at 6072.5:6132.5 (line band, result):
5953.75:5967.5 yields 0.4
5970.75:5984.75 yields 0.1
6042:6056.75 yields -1.0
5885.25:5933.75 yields 3.6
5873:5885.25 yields 0.9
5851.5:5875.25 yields 0.0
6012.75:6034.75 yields -1.0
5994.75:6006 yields 0.1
